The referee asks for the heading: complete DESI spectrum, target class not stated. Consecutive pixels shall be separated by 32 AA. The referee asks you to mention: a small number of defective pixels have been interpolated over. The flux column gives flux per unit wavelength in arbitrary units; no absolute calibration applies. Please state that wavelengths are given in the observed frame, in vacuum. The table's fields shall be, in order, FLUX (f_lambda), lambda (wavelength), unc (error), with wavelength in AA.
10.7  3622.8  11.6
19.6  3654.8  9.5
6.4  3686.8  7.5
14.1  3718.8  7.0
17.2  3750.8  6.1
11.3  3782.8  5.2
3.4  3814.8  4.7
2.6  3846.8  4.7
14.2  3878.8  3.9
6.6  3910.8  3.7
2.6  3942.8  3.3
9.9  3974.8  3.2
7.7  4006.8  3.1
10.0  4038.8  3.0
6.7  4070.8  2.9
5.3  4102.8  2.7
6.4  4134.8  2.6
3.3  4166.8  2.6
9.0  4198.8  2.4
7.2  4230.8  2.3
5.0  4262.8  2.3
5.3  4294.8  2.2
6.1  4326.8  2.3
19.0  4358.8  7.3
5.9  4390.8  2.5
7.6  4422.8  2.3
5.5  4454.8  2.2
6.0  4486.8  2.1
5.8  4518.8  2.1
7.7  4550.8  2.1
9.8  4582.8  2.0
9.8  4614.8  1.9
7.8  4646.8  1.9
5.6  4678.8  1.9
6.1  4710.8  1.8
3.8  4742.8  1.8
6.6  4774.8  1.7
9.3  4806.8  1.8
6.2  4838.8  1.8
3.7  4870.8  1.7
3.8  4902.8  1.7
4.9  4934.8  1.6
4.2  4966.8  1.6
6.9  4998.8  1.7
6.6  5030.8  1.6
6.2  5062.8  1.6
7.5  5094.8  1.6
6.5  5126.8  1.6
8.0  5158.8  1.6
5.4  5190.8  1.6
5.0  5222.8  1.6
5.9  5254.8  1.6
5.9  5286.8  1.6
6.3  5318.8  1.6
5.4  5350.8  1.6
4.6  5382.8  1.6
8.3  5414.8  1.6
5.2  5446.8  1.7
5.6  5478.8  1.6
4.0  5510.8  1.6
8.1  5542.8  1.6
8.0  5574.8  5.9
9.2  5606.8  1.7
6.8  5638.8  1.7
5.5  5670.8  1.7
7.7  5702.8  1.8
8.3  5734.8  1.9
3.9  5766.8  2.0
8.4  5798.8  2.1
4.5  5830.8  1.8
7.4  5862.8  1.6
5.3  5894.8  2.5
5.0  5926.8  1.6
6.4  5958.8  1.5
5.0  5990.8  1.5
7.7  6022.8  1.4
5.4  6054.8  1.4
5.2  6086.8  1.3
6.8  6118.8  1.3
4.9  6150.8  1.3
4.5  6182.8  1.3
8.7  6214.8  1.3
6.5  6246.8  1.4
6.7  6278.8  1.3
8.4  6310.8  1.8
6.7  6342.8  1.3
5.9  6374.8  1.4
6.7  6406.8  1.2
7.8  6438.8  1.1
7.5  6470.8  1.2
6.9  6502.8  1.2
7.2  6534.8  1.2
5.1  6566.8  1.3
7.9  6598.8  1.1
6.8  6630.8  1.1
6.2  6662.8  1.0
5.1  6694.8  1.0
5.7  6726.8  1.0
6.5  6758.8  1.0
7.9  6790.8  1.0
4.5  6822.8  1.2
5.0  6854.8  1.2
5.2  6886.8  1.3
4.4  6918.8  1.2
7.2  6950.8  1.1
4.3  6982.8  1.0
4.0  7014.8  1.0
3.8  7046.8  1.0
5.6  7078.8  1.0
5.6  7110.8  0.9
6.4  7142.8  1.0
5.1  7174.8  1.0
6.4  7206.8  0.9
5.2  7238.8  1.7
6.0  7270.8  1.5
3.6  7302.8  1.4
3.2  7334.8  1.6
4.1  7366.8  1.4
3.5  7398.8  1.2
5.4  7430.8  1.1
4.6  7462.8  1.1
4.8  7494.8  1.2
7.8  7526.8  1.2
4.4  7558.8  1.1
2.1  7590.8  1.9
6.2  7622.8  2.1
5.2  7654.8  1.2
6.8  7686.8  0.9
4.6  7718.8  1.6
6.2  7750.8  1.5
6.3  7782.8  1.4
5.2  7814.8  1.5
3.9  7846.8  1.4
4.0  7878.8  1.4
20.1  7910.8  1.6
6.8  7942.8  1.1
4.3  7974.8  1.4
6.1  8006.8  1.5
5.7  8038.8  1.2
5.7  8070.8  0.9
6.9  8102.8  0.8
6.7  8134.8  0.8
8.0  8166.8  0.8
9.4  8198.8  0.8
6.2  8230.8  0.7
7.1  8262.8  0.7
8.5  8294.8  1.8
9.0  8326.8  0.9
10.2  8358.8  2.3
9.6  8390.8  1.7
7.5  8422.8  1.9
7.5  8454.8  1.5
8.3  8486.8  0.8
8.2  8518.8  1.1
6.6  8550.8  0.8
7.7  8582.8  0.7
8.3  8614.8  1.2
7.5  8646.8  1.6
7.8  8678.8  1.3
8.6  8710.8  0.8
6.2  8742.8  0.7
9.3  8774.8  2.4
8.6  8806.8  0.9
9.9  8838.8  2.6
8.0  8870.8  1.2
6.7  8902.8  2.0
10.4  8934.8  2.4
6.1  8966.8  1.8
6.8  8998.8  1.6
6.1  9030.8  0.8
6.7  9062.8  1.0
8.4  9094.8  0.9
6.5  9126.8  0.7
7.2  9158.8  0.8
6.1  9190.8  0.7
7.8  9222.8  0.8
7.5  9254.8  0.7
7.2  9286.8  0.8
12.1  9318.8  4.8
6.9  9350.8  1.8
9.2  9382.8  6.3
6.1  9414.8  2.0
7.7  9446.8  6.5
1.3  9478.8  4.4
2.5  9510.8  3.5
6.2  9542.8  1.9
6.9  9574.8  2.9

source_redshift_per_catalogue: 1.12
